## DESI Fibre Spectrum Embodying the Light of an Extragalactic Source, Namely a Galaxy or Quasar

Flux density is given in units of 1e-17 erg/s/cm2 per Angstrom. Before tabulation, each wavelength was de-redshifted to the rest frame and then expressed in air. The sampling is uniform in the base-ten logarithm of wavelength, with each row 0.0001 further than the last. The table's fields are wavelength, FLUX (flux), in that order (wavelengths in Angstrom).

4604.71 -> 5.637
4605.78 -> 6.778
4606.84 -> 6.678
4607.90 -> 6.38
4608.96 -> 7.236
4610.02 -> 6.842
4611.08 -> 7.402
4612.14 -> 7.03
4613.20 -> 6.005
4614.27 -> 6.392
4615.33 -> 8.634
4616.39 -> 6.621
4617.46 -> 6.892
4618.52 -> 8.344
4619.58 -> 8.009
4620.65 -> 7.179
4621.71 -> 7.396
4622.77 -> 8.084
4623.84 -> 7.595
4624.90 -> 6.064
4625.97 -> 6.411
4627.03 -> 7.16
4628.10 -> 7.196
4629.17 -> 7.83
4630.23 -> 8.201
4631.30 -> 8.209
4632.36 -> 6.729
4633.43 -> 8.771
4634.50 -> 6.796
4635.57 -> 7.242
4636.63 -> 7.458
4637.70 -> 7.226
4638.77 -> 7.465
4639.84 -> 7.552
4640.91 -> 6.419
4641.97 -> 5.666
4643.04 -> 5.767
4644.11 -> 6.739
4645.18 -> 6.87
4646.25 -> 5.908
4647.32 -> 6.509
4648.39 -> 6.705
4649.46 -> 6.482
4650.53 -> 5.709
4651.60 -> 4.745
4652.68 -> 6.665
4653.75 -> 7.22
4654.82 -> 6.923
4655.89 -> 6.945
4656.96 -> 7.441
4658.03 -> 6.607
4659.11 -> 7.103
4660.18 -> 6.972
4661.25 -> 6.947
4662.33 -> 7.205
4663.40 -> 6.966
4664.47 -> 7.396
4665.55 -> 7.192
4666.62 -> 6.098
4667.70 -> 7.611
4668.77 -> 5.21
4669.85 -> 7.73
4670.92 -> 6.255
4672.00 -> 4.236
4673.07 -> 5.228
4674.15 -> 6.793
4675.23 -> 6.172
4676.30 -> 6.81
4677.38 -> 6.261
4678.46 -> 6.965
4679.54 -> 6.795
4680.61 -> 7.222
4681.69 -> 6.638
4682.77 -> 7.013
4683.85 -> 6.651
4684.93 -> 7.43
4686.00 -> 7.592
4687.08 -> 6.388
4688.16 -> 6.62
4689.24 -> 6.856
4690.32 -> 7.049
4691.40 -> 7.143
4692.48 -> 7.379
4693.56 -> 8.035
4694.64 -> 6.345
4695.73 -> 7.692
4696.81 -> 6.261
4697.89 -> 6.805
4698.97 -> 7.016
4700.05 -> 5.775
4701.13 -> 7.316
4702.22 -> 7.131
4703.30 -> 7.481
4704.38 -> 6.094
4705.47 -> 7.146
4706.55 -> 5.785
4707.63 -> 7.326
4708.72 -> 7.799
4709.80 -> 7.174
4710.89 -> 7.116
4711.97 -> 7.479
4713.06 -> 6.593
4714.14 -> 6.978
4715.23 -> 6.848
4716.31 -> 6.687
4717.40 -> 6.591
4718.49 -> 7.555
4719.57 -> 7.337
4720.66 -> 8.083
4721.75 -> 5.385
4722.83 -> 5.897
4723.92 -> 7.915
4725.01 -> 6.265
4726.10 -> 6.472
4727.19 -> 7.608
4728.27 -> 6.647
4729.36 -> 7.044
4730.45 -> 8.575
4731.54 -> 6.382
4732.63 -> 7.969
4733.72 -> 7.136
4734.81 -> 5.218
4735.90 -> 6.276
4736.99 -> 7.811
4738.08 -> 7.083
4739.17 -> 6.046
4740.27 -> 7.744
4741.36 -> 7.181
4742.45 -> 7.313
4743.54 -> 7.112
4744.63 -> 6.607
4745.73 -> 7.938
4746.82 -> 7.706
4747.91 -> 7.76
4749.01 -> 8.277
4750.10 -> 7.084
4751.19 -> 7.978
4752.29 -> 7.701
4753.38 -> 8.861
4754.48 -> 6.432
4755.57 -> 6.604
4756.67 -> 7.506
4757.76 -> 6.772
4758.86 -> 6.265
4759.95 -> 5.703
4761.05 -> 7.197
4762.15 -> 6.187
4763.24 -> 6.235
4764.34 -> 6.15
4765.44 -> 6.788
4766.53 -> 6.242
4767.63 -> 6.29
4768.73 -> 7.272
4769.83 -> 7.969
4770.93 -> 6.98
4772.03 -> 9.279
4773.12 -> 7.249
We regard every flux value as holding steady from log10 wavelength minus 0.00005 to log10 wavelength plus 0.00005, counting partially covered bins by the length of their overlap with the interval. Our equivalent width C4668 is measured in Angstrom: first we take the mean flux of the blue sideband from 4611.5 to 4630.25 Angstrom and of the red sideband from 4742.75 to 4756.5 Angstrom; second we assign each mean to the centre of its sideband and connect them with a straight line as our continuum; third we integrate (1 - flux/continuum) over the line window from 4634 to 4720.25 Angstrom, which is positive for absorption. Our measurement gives 6.7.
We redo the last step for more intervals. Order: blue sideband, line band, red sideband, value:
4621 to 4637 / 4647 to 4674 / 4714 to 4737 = 2.5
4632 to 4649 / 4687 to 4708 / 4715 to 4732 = 0.1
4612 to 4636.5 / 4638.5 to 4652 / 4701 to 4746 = 1.7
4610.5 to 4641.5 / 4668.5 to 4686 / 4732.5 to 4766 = 1.7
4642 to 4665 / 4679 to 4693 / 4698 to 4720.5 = -0.3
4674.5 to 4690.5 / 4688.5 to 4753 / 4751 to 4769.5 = -2.3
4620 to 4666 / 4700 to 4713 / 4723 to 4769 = 0.0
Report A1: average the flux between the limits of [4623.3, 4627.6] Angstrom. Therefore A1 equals 6.8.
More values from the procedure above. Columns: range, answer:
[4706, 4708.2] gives 6.58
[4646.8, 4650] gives 6.57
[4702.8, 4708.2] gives 6.76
